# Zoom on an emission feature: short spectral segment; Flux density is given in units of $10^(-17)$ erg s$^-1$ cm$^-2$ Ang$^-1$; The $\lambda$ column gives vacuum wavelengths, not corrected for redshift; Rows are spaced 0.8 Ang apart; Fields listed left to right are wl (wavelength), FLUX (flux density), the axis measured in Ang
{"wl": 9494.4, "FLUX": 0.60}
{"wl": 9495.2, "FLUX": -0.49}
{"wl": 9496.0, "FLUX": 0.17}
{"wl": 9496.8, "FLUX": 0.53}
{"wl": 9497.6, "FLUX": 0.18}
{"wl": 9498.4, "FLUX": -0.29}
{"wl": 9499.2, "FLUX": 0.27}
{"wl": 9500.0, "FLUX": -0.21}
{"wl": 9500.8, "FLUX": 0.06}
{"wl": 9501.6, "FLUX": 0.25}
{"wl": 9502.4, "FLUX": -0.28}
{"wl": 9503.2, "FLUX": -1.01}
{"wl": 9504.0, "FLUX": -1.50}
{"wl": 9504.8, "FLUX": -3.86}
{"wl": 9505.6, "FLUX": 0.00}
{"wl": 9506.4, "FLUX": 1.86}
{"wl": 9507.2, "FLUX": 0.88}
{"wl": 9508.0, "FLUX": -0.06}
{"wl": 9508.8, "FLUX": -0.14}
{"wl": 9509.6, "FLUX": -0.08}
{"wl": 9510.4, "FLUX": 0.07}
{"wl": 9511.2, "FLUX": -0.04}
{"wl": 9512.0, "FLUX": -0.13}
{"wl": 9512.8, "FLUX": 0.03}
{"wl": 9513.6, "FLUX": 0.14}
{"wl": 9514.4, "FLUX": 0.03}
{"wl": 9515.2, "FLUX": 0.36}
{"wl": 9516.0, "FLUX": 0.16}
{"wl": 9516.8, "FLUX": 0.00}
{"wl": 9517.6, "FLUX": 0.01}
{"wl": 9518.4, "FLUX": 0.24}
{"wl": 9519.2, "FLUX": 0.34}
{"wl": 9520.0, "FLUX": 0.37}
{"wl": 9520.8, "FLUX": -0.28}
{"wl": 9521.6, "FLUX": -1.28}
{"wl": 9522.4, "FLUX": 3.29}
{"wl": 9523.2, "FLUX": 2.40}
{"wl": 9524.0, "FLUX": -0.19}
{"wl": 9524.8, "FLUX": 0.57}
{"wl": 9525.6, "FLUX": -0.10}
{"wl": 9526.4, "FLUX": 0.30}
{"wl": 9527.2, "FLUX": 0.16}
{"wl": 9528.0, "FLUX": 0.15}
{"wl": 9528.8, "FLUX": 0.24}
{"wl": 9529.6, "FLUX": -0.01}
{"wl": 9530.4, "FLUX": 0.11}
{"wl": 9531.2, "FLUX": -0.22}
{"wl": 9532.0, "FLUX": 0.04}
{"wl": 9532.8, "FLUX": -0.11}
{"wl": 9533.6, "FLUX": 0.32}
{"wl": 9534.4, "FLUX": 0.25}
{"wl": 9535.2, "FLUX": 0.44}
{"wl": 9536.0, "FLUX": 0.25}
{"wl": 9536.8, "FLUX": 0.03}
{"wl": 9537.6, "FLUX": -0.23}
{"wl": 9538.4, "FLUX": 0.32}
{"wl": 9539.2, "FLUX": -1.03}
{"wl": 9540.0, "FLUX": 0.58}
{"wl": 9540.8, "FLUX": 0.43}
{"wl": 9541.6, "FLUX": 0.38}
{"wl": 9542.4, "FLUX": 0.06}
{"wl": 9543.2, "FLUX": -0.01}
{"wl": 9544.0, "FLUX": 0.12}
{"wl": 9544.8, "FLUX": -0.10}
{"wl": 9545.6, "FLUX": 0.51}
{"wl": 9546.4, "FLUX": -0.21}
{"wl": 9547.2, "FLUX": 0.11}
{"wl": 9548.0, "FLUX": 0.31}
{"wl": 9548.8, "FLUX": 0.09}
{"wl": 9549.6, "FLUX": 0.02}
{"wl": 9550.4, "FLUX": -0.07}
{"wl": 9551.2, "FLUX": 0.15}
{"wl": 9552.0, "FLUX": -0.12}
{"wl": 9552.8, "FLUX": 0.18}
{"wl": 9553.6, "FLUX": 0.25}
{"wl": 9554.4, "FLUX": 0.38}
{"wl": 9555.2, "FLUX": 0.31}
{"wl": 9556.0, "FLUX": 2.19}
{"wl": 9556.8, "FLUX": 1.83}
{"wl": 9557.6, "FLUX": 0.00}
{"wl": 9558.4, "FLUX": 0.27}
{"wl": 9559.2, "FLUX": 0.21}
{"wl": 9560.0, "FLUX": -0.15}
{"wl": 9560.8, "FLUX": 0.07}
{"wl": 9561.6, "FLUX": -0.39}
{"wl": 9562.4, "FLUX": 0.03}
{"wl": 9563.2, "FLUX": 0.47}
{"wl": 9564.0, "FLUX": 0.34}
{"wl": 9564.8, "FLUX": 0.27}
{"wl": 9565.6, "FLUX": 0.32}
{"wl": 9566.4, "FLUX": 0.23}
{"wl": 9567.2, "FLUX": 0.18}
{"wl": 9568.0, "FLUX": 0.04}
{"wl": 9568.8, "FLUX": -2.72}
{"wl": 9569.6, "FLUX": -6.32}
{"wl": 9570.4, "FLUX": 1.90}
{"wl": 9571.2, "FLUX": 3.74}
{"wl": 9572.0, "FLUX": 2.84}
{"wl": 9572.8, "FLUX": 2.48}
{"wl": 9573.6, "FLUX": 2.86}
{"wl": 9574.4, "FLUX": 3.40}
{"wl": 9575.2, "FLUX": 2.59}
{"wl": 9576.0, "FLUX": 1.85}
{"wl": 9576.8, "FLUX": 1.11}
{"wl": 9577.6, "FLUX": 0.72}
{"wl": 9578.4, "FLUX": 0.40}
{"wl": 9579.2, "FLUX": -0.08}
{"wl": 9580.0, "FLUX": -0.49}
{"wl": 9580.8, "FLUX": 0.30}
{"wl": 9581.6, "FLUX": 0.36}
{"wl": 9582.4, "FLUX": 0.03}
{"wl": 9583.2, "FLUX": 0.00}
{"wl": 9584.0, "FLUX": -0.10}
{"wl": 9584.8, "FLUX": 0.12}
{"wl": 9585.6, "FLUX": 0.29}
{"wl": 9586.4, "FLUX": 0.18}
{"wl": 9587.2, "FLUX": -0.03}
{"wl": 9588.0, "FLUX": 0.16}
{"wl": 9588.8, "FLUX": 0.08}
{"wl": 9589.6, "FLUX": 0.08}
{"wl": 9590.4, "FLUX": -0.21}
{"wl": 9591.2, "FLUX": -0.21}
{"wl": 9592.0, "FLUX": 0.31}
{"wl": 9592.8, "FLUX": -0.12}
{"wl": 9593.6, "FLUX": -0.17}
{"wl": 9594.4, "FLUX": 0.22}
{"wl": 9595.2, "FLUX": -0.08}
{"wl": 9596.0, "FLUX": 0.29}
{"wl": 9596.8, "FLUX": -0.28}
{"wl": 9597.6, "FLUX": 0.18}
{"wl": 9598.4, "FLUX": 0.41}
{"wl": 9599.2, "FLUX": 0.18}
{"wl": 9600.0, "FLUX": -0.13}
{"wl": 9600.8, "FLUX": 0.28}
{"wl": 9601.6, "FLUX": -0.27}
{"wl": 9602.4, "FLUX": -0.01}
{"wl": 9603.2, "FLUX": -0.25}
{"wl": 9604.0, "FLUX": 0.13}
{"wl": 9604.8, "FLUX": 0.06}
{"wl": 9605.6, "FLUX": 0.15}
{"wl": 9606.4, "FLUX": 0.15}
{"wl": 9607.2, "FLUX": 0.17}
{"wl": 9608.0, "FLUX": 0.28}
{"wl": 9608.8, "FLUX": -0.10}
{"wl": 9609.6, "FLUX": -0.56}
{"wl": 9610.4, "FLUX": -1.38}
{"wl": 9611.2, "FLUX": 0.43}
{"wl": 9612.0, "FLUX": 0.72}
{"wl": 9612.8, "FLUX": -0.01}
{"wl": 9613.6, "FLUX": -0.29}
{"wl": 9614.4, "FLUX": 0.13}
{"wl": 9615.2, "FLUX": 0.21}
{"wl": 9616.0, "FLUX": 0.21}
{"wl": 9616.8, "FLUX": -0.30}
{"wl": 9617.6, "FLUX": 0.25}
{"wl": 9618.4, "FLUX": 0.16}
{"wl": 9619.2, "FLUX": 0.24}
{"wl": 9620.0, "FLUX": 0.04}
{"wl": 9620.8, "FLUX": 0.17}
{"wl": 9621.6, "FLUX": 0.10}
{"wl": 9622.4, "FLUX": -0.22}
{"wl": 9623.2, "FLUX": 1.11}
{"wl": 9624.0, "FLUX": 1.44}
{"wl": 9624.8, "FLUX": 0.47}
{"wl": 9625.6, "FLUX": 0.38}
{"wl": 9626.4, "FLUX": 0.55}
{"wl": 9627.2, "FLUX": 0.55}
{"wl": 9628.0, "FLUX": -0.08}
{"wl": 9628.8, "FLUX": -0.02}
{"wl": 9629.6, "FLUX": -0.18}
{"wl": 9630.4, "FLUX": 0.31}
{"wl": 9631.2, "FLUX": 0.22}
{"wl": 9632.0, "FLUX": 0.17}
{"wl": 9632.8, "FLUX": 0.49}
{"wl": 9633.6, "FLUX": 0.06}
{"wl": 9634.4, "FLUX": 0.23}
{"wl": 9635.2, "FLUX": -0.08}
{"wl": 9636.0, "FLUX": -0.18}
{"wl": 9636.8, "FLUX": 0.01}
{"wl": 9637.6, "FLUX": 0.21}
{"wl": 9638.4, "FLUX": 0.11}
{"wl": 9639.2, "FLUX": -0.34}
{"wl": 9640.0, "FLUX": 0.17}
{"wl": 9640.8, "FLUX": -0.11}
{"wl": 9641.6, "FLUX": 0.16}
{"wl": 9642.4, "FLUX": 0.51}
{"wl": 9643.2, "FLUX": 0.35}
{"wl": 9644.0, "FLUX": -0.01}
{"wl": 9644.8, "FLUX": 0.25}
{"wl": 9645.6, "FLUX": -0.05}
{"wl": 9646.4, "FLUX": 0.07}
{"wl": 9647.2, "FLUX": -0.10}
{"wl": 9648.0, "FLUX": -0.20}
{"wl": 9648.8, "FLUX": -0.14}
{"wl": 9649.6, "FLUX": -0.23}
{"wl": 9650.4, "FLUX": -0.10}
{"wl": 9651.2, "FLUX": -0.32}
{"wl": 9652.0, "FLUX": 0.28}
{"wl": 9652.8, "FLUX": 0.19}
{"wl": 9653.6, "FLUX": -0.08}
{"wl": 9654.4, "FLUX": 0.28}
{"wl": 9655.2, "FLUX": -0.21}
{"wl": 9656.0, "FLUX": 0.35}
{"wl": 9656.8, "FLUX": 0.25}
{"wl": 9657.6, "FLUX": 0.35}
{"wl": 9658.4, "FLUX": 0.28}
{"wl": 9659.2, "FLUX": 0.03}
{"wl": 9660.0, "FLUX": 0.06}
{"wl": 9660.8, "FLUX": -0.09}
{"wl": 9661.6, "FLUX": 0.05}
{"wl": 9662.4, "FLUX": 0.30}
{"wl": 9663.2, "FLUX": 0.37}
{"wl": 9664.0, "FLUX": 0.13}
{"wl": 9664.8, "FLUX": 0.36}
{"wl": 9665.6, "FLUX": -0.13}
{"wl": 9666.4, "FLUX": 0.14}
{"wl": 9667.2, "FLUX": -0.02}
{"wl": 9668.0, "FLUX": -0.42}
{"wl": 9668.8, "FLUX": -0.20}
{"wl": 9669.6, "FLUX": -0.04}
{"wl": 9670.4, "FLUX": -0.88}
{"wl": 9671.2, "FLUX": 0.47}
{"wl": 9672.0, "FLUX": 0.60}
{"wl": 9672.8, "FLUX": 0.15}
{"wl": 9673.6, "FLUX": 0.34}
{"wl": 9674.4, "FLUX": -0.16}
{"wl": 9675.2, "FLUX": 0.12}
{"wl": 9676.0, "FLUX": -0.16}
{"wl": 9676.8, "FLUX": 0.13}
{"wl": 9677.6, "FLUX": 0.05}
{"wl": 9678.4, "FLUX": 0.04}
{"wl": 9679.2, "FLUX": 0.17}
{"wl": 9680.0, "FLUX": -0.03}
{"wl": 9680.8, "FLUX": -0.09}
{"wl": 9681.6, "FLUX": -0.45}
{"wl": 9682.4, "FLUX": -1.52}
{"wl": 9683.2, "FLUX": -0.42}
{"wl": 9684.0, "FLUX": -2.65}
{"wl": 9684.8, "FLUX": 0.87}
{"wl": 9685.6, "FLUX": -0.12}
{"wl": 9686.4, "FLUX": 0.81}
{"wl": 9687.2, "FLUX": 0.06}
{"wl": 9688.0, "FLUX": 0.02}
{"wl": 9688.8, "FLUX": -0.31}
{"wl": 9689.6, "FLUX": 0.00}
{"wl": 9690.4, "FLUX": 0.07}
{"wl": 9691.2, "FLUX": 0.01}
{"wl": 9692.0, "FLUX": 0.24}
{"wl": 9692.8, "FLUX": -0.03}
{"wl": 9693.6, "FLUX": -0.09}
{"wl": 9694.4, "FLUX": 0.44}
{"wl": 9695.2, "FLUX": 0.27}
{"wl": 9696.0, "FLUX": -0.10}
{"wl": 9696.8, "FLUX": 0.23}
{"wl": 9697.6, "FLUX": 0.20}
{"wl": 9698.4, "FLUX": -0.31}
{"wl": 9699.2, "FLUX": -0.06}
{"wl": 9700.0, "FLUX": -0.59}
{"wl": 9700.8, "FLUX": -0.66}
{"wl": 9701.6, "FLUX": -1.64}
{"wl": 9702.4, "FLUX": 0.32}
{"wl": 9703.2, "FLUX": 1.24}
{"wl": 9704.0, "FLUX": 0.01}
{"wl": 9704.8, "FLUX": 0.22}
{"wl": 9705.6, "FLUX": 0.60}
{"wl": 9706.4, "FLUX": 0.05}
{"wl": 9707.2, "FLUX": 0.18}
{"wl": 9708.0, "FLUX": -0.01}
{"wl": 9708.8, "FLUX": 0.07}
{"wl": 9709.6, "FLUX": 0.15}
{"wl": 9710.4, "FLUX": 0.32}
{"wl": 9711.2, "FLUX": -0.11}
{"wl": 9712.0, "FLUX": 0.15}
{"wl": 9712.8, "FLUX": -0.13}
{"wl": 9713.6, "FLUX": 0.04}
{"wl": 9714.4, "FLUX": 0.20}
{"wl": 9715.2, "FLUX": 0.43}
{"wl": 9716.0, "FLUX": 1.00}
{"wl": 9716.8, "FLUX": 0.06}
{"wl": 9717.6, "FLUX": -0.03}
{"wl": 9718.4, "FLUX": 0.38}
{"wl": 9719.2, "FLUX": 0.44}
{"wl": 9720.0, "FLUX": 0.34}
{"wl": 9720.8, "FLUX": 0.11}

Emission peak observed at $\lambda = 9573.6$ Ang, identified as [O III]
